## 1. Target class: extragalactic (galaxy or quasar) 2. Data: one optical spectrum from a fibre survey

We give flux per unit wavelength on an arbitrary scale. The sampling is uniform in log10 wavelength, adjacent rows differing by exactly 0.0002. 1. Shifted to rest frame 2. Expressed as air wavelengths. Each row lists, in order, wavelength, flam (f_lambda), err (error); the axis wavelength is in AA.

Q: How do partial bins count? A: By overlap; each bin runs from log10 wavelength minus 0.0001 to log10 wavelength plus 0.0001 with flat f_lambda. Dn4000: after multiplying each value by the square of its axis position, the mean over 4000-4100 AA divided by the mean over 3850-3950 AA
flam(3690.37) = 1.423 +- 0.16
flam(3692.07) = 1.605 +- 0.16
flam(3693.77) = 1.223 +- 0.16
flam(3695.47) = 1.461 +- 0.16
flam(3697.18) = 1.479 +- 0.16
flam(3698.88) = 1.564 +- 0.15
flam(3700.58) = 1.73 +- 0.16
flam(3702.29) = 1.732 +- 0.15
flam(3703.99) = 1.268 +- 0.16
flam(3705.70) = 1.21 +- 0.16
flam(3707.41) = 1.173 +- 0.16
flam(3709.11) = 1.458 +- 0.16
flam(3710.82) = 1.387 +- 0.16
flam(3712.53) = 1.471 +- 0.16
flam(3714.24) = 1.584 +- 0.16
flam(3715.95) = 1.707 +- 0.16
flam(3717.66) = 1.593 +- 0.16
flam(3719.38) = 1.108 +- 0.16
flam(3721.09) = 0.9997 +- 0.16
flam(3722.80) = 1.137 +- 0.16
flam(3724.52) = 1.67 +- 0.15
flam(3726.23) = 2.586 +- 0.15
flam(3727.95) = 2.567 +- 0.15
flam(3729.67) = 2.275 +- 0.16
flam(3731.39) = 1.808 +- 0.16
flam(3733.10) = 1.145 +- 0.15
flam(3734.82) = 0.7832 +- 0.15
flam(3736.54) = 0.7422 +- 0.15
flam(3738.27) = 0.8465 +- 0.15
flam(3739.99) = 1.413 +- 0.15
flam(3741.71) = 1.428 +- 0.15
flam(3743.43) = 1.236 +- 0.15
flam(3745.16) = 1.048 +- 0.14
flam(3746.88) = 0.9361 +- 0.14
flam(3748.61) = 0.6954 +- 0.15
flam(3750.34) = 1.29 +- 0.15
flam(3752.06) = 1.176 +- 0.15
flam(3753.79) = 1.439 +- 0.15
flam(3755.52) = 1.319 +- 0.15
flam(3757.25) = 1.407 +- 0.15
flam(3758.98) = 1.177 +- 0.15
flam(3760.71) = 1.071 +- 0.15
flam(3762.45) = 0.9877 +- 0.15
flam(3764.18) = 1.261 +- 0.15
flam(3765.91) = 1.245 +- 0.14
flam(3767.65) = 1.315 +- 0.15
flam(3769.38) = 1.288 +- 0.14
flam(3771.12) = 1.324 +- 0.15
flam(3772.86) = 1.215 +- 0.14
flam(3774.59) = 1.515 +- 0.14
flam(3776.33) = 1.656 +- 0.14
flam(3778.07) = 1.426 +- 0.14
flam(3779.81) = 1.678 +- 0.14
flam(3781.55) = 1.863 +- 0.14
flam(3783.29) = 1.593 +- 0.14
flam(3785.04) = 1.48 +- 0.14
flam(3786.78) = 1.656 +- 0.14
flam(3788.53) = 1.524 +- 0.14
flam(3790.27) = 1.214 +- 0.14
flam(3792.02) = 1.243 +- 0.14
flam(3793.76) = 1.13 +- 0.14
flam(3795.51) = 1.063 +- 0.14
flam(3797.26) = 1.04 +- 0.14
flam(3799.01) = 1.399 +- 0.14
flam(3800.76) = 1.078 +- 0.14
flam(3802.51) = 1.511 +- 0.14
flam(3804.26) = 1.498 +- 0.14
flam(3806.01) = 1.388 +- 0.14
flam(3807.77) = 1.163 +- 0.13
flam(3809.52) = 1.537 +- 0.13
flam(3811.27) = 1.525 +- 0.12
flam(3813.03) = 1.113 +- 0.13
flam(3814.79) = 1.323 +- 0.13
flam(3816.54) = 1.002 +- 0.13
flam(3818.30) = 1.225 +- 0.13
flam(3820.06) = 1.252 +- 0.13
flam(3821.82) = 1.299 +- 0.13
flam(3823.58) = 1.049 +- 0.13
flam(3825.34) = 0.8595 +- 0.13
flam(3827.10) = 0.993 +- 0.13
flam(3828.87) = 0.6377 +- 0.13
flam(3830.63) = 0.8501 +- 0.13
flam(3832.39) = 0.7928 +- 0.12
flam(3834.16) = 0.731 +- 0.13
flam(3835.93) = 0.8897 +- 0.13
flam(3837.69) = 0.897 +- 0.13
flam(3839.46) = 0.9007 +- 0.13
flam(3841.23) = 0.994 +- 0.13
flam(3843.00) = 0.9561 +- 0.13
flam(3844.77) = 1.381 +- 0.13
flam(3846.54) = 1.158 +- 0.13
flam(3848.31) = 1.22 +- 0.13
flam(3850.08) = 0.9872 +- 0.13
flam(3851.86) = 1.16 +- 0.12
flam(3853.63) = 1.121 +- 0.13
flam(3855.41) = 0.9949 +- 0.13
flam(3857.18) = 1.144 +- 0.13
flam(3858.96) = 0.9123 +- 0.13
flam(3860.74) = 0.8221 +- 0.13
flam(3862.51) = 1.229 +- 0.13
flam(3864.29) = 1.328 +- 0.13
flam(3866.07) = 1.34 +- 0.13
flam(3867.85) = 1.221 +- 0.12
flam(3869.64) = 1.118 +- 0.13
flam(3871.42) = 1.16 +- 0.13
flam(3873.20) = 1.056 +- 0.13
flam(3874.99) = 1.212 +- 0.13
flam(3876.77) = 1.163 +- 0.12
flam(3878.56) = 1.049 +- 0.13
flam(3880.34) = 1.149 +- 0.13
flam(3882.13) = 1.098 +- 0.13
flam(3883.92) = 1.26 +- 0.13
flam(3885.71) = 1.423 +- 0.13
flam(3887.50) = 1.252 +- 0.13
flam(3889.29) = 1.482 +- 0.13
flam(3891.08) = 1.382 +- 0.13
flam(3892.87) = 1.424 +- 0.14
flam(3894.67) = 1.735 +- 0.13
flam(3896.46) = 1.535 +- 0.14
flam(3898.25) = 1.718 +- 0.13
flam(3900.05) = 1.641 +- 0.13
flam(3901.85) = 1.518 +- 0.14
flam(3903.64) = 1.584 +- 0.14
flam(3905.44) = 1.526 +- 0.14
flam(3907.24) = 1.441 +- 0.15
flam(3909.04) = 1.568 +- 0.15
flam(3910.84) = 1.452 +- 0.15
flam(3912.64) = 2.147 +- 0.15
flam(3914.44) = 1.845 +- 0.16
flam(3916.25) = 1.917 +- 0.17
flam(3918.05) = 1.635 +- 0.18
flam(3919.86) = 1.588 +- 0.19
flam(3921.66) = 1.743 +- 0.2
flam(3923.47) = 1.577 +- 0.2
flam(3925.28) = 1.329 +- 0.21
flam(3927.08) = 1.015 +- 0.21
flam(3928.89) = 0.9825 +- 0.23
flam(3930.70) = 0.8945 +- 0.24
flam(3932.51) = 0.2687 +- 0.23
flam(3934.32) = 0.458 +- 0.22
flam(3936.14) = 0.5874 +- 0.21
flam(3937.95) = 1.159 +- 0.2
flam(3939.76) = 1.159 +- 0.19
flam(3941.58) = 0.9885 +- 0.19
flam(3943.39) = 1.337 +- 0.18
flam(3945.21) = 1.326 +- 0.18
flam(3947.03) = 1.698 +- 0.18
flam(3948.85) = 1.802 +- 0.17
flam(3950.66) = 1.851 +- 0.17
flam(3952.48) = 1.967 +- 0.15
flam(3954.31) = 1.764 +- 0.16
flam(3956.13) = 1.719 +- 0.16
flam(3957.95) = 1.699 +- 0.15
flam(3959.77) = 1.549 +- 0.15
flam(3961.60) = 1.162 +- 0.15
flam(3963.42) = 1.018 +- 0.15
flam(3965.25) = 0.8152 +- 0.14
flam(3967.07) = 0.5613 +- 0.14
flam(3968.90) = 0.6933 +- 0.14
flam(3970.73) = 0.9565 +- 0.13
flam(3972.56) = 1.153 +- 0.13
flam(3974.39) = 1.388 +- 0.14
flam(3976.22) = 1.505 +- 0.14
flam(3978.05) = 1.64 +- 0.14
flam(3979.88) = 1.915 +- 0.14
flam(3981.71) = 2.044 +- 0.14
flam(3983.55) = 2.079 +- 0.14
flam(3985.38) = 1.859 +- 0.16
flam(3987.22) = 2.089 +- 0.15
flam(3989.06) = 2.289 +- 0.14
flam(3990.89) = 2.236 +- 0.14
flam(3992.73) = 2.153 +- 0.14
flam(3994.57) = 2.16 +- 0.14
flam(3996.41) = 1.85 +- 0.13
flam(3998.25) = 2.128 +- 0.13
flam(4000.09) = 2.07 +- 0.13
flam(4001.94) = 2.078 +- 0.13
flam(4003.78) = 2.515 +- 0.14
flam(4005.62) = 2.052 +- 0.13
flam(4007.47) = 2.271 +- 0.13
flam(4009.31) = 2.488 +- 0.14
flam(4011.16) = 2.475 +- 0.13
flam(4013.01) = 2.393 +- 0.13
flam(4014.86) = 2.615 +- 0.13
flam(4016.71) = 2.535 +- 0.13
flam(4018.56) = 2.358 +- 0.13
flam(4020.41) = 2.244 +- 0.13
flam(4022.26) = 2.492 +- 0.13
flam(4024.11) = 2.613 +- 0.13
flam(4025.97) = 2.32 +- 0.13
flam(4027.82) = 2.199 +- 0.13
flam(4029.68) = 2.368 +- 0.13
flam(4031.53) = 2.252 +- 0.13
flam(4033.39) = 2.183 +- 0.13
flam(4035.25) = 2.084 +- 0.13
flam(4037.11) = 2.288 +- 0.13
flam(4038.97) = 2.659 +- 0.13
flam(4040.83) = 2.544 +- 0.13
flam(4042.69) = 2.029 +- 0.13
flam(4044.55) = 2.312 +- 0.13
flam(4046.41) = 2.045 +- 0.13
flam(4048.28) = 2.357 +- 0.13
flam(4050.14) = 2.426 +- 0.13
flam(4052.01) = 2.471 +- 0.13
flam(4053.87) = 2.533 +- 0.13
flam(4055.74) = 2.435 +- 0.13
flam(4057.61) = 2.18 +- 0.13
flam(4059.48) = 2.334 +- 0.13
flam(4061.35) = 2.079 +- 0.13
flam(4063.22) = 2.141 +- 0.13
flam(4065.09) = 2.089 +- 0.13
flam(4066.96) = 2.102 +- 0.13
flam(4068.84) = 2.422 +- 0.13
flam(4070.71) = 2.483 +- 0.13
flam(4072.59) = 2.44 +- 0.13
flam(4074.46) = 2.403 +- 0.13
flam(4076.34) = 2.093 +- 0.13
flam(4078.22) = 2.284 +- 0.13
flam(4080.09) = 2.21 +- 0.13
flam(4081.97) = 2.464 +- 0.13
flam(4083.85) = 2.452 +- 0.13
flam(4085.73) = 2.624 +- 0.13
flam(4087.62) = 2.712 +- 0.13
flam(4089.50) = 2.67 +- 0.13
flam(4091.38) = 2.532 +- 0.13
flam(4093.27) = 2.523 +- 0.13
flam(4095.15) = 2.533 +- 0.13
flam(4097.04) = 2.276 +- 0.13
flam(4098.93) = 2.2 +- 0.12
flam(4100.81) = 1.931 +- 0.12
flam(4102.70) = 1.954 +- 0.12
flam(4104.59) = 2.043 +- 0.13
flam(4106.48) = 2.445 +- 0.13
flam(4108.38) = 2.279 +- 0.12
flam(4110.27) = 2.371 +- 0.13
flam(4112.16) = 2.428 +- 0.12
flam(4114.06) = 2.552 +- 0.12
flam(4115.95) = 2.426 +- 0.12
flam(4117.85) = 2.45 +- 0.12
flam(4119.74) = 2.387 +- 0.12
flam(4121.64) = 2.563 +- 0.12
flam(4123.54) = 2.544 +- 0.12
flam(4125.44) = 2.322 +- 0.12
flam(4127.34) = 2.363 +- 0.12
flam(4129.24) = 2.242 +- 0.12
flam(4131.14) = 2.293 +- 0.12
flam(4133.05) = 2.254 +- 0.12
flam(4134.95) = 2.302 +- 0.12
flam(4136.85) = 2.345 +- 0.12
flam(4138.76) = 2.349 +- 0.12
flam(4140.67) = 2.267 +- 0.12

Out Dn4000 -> 1.95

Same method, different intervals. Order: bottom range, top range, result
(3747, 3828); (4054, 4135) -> 2.13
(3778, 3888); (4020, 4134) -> 2.24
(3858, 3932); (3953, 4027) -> 1.46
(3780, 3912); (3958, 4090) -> 1.87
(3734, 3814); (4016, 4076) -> 2.08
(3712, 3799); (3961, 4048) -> 1.68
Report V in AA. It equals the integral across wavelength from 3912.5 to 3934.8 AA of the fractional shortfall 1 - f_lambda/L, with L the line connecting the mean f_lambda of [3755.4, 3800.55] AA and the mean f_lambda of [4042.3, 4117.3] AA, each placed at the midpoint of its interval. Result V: 6.00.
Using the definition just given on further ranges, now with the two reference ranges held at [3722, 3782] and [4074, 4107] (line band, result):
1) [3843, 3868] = 8.0 AA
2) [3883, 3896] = 2.5 AA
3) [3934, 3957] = 6.4 AA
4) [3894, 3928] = 4.2 AA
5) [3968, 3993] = 4.1 AA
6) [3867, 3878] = 3.6 AA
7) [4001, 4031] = -3.4 AA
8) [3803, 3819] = 2.3 AA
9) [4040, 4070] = -0.5 AA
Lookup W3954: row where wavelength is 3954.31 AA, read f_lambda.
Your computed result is 1.764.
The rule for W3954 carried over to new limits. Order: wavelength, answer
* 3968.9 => 0.6933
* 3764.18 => 1.261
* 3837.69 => 0.897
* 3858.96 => 0.9123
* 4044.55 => 2.312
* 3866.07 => 1.34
